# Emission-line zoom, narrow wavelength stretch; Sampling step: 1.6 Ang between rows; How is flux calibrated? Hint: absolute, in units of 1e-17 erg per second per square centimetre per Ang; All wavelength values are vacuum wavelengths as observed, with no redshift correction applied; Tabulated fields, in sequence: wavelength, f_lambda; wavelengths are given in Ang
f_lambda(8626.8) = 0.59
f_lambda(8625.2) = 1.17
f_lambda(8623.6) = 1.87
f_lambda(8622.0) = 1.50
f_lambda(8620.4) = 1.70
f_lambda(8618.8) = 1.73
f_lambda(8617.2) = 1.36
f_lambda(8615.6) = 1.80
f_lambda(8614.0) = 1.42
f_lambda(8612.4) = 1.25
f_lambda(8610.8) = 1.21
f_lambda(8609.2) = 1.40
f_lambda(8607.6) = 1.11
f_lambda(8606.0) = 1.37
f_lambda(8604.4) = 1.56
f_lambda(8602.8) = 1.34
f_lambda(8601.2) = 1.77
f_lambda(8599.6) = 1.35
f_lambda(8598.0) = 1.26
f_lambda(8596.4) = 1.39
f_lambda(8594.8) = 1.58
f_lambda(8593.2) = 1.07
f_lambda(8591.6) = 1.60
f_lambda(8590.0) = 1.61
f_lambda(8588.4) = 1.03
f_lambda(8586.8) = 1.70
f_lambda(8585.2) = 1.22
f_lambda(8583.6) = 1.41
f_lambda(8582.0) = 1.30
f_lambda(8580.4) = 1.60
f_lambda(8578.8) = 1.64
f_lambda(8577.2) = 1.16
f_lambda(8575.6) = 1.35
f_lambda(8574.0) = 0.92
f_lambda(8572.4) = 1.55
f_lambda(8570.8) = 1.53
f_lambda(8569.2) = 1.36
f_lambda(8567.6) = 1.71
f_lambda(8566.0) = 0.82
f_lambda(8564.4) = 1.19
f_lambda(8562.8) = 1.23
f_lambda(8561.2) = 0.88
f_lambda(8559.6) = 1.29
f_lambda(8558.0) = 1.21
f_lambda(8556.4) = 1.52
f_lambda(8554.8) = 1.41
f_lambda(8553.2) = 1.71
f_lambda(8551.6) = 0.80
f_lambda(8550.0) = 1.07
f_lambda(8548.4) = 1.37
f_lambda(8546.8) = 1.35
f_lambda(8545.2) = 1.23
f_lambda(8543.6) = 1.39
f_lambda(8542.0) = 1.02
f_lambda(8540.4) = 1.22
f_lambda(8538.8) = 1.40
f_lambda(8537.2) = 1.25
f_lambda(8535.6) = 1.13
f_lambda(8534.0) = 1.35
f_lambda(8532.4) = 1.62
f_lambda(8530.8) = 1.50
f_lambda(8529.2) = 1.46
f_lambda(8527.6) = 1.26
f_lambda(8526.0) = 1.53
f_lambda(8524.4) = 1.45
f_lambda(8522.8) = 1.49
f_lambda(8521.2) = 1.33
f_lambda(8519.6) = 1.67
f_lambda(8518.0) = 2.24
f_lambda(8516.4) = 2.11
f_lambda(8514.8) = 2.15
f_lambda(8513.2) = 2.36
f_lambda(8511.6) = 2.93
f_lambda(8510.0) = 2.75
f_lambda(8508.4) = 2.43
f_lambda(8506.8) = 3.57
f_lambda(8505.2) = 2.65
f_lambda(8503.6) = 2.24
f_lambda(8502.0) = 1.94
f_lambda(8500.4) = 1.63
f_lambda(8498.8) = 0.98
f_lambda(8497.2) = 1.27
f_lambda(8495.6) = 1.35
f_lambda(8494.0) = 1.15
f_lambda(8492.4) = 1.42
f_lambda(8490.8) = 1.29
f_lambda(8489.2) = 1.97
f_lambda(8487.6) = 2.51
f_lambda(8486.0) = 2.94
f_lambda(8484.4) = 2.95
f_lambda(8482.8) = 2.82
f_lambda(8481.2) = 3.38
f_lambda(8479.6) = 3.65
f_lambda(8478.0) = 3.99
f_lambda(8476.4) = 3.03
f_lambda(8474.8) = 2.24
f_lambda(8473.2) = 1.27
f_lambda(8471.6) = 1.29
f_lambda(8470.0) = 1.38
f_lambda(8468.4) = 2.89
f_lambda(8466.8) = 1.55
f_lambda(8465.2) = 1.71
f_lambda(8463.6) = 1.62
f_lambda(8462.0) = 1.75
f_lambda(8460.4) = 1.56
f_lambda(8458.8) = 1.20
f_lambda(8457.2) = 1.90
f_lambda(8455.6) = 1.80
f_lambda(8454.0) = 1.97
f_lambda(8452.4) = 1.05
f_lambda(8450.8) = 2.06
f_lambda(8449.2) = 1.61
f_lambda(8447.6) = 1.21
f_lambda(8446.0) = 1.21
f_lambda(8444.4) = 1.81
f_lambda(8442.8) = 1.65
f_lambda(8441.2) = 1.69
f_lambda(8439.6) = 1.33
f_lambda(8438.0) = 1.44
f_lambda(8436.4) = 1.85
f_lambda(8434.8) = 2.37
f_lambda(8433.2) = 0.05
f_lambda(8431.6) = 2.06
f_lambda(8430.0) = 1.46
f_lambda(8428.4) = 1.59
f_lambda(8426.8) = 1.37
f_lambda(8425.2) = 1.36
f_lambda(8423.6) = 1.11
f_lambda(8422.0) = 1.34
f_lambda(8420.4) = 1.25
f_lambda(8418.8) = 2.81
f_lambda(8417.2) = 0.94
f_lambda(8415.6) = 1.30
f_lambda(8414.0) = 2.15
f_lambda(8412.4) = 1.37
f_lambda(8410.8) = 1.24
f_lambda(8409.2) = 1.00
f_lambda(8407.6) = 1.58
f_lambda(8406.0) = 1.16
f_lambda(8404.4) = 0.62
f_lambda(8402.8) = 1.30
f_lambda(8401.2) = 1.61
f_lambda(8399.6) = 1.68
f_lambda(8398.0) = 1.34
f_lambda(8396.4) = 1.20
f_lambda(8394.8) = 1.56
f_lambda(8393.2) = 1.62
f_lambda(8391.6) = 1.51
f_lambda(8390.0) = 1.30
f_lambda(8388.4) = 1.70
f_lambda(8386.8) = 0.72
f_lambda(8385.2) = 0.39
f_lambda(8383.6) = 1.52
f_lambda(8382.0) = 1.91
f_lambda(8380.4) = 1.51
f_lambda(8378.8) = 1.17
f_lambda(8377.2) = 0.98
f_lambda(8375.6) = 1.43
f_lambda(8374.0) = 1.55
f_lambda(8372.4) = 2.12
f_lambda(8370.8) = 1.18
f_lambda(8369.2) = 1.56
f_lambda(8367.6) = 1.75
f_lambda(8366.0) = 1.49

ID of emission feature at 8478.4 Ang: Halpha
